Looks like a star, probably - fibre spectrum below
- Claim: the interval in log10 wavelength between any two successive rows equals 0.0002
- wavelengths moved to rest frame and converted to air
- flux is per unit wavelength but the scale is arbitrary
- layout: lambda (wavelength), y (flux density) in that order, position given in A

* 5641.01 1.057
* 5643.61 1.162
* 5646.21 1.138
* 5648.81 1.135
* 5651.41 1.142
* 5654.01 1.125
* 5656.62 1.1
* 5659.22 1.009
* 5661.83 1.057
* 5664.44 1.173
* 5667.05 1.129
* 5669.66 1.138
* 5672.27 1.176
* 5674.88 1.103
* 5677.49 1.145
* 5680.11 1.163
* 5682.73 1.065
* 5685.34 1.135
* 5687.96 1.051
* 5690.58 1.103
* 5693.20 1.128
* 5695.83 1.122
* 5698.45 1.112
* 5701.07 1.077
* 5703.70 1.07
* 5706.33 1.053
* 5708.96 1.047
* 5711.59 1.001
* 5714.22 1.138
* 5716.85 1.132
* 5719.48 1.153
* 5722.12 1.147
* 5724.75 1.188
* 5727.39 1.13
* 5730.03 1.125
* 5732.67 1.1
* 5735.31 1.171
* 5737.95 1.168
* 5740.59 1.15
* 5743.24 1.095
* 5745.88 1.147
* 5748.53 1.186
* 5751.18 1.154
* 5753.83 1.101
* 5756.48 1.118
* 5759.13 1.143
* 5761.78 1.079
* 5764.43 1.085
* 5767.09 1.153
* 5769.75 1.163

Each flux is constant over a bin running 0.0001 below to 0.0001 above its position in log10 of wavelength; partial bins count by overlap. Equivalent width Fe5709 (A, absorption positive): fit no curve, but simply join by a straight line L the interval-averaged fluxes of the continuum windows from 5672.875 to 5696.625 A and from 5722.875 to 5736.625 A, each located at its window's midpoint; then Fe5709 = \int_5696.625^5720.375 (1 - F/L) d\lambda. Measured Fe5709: 0.90 A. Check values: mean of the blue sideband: 1.11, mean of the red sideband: 1.14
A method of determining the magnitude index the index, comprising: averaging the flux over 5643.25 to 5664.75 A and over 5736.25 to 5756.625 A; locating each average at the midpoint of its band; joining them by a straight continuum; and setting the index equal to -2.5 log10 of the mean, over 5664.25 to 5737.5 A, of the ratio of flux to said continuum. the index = 0.01 mag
